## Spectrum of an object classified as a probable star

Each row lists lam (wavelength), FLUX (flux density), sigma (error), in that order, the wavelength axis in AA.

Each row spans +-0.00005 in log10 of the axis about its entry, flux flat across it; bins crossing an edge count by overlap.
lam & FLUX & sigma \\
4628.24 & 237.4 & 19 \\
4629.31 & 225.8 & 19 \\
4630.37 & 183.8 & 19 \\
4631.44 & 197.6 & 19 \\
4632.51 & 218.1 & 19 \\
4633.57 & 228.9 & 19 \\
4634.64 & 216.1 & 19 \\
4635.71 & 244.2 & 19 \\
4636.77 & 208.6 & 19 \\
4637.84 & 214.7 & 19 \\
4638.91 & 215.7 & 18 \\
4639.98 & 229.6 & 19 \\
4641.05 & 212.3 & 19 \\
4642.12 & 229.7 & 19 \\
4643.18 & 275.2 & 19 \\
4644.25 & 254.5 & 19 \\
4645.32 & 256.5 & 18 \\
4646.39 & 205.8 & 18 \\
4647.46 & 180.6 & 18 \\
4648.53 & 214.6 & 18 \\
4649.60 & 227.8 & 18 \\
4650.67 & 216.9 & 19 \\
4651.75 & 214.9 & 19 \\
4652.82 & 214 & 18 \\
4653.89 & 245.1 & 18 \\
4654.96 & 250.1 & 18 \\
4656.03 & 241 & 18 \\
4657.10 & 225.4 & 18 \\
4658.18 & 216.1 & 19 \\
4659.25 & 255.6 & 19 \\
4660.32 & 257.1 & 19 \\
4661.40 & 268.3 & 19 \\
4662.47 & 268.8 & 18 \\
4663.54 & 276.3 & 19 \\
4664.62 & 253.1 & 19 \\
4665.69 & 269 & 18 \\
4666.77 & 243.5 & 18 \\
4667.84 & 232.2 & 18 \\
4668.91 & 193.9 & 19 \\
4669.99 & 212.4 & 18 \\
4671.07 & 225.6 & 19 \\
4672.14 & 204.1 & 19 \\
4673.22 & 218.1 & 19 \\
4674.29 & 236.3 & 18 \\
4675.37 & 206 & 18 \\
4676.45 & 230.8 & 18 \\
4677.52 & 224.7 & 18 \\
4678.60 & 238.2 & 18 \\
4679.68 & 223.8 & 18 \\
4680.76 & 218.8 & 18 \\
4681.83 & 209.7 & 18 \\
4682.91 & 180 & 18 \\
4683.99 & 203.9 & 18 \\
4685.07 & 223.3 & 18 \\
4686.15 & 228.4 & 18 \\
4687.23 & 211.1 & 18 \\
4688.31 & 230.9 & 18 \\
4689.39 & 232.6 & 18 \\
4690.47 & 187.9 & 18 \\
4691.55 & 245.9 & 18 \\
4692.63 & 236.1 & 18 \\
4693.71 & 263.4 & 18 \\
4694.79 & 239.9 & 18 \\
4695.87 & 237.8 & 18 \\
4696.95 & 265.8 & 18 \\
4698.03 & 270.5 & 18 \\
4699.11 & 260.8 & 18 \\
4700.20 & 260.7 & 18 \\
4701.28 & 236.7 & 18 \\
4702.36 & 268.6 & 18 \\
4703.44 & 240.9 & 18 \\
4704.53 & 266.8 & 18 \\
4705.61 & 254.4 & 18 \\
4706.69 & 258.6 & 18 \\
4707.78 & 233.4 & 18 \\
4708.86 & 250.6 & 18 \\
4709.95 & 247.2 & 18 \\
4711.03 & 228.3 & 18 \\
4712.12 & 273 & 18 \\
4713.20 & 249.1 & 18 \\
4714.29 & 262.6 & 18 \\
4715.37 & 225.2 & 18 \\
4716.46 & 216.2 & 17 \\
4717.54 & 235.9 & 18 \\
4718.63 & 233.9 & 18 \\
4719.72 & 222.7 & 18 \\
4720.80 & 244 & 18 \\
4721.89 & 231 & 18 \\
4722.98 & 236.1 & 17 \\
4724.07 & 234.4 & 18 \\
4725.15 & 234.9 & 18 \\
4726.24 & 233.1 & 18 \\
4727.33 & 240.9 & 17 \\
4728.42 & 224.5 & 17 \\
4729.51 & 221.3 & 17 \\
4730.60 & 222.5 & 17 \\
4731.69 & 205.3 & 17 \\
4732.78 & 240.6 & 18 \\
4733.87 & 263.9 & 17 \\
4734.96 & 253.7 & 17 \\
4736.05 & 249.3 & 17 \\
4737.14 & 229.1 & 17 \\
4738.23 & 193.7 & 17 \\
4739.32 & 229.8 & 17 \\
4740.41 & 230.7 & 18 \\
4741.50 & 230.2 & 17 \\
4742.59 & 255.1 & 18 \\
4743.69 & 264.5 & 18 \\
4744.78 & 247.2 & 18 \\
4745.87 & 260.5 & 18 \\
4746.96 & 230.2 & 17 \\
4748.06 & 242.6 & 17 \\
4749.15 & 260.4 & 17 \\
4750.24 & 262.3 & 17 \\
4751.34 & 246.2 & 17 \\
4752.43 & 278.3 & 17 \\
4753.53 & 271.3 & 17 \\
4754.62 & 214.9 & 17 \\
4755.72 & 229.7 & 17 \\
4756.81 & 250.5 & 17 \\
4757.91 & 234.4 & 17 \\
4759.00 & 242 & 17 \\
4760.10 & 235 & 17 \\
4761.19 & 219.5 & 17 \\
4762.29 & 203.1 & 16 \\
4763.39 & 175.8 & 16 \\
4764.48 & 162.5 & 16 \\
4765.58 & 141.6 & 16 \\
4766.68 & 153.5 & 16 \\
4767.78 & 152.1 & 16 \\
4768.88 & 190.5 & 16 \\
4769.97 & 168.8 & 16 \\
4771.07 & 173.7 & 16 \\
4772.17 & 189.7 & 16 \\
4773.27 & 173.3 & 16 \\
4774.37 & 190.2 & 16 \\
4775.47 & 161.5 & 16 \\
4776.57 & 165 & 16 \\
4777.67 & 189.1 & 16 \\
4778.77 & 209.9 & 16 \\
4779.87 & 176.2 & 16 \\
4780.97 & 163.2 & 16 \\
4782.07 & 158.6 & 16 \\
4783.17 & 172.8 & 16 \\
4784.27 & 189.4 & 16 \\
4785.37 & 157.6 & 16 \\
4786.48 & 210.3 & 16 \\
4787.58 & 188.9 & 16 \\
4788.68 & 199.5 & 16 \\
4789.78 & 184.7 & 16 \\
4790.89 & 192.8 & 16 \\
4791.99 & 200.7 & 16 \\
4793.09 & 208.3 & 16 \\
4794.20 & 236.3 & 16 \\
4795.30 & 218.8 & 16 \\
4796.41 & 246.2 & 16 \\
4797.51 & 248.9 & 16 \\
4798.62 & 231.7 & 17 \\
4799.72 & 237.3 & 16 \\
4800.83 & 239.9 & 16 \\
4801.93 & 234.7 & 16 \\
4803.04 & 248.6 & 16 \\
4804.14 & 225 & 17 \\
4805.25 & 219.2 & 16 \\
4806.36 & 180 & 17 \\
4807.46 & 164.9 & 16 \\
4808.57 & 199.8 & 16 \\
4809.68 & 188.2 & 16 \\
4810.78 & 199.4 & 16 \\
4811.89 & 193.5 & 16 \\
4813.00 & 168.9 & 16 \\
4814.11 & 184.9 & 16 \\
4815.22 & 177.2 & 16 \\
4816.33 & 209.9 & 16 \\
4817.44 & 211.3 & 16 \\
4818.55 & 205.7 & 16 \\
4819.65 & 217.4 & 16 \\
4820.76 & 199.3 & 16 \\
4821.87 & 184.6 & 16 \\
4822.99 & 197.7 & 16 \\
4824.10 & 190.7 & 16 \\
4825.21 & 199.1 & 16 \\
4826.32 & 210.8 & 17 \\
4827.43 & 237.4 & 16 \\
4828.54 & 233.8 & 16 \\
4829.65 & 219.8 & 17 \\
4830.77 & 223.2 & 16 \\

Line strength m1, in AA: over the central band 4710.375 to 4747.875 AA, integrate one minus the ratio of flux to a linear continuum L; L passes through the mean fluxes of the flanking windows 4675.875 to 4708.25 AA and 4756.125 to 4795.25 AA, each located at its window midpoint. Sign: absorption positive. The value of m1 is -3.8 AA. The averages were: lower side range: 236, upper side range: 190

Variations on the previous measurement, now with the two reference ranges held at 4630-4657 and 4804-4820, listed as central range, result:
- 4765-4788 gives 3.02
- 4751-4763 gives -1.93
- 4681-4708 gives -2.82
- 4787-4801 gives -1.34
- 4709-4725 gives -2.05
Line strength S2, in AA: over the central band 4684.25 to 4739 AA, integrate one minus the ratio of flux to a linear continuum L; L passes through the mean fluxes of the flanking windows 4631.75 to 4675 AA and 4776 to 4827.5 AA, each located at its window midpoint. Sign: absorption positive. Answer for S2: -4.81 AA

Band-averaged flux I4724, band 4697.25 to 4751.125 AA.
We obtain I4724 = 242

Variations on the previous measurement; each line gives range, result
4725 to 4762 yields 239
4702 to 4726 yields 243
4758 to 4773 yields 187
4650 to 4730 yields 236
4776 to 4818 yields 201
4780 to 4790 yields 180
